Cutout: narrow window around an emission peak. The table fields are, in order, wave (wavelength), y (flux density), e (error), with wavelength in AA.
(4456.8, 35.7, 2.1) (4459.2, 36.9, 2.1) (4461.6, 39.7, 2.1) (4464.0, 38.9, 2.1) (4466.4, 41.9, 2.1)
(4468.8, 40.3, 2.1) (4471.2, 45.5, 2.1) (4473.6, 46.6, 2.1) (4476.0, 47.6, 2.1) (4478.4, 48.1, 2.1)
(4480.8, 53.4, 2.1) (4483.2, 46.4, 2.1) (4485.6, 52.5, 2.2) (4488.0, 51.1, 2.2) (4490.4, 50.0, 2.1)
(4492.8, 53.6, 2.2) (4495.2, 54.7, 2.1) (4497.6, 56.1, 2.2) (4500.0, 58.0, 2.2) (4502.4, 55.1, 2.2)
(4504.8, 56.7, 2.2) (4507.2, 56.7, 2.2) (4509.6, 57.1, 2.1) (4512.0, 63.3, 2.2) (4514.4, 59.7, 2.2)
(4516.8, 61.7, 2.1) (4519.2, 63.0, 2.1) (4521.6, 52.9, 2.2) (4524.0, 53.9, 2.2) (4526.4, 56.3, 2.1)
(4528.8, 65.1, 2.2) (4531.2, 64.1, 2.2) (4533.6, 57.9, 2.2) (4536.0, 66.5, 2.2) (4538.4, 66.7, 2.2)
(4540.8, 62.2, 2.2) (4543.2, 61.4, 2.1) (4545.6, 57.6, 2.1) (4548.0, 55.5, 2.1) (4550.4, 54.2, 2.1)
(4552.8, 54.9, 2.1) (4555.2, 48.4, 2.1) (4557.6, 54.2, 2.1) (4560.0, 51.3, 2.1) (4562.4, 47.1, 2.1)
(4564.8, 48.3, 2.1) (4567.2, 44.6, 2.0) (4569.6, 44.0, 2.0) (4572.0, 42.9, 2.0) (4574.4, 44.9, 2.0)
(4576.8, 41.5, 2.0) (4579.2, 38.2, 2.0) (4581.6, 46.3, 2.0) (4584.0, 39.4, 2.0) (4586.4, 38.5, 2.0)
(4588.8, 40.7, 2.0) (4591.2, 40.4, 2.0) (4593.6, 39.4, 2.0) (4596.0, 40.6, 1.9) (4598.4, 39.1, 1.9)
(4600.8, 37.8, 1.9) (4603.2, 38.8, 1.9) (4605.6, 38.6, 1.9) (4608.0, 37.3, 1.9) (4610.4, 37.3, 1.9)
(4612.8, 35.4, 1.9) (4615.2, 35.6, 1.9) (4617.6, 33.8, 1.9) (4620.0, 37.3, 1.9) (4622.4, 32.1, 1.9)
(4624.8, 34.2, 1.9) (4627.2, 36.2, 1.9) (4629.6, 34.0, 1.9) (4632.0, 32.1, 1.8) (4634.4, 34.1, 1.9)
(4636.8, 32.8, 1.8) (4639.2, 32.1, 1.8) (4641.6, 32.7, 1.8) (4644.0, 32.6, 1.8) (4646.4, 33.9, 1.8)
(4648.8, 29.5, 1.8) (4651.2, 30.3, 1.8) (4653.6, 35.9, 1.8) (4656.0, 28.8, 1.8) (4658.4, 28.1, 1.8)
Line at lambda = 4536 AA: C IV 1549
